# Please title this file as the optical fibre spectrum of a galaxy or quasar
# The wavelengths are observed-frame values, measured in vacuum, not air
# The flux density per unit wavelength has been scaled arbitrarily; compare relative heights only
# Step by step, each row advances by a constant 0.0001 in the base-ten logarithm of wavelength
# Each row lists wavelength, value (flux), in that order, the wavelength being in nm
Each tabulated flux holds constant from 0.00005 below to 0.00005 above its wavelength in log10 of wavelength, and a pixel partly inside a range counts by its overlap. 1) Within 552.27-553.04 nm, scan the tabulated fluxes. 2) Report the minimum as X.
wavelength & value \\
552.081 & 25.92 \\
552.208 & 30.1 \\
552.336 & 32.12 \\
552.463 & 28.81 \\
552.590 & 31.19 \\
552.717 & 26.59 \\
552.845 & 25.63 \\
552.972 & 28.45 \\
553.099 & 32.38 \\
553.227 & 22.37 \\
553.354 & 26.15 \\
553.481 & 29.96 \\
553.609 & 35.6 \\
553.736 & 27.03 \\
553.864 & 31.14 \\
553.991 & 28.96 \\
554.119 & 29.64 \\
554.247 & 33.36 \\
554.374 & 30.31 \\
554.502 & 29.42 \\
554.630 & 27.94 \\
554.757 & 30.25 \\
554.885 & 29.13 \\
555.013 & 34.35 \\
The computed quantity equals 25.63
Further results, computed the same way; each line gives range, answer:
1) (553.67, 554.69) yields 27.03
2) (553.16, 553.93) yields 22.37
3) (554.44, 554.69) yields 27.94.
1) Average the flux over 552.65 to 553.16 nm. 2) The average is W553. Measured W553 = 28.3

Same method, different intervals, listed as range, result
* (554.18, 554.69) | 30.2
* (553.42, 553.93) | 30.9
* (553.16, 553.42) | 24.4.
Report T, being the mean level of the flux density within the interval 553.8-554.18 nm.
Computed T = 29.9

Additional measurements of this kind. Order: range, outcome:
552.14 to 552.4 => 31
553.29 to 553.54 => 28.1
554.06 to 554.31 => 31.5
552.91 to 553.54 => 27.9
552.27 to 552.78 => 29.7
